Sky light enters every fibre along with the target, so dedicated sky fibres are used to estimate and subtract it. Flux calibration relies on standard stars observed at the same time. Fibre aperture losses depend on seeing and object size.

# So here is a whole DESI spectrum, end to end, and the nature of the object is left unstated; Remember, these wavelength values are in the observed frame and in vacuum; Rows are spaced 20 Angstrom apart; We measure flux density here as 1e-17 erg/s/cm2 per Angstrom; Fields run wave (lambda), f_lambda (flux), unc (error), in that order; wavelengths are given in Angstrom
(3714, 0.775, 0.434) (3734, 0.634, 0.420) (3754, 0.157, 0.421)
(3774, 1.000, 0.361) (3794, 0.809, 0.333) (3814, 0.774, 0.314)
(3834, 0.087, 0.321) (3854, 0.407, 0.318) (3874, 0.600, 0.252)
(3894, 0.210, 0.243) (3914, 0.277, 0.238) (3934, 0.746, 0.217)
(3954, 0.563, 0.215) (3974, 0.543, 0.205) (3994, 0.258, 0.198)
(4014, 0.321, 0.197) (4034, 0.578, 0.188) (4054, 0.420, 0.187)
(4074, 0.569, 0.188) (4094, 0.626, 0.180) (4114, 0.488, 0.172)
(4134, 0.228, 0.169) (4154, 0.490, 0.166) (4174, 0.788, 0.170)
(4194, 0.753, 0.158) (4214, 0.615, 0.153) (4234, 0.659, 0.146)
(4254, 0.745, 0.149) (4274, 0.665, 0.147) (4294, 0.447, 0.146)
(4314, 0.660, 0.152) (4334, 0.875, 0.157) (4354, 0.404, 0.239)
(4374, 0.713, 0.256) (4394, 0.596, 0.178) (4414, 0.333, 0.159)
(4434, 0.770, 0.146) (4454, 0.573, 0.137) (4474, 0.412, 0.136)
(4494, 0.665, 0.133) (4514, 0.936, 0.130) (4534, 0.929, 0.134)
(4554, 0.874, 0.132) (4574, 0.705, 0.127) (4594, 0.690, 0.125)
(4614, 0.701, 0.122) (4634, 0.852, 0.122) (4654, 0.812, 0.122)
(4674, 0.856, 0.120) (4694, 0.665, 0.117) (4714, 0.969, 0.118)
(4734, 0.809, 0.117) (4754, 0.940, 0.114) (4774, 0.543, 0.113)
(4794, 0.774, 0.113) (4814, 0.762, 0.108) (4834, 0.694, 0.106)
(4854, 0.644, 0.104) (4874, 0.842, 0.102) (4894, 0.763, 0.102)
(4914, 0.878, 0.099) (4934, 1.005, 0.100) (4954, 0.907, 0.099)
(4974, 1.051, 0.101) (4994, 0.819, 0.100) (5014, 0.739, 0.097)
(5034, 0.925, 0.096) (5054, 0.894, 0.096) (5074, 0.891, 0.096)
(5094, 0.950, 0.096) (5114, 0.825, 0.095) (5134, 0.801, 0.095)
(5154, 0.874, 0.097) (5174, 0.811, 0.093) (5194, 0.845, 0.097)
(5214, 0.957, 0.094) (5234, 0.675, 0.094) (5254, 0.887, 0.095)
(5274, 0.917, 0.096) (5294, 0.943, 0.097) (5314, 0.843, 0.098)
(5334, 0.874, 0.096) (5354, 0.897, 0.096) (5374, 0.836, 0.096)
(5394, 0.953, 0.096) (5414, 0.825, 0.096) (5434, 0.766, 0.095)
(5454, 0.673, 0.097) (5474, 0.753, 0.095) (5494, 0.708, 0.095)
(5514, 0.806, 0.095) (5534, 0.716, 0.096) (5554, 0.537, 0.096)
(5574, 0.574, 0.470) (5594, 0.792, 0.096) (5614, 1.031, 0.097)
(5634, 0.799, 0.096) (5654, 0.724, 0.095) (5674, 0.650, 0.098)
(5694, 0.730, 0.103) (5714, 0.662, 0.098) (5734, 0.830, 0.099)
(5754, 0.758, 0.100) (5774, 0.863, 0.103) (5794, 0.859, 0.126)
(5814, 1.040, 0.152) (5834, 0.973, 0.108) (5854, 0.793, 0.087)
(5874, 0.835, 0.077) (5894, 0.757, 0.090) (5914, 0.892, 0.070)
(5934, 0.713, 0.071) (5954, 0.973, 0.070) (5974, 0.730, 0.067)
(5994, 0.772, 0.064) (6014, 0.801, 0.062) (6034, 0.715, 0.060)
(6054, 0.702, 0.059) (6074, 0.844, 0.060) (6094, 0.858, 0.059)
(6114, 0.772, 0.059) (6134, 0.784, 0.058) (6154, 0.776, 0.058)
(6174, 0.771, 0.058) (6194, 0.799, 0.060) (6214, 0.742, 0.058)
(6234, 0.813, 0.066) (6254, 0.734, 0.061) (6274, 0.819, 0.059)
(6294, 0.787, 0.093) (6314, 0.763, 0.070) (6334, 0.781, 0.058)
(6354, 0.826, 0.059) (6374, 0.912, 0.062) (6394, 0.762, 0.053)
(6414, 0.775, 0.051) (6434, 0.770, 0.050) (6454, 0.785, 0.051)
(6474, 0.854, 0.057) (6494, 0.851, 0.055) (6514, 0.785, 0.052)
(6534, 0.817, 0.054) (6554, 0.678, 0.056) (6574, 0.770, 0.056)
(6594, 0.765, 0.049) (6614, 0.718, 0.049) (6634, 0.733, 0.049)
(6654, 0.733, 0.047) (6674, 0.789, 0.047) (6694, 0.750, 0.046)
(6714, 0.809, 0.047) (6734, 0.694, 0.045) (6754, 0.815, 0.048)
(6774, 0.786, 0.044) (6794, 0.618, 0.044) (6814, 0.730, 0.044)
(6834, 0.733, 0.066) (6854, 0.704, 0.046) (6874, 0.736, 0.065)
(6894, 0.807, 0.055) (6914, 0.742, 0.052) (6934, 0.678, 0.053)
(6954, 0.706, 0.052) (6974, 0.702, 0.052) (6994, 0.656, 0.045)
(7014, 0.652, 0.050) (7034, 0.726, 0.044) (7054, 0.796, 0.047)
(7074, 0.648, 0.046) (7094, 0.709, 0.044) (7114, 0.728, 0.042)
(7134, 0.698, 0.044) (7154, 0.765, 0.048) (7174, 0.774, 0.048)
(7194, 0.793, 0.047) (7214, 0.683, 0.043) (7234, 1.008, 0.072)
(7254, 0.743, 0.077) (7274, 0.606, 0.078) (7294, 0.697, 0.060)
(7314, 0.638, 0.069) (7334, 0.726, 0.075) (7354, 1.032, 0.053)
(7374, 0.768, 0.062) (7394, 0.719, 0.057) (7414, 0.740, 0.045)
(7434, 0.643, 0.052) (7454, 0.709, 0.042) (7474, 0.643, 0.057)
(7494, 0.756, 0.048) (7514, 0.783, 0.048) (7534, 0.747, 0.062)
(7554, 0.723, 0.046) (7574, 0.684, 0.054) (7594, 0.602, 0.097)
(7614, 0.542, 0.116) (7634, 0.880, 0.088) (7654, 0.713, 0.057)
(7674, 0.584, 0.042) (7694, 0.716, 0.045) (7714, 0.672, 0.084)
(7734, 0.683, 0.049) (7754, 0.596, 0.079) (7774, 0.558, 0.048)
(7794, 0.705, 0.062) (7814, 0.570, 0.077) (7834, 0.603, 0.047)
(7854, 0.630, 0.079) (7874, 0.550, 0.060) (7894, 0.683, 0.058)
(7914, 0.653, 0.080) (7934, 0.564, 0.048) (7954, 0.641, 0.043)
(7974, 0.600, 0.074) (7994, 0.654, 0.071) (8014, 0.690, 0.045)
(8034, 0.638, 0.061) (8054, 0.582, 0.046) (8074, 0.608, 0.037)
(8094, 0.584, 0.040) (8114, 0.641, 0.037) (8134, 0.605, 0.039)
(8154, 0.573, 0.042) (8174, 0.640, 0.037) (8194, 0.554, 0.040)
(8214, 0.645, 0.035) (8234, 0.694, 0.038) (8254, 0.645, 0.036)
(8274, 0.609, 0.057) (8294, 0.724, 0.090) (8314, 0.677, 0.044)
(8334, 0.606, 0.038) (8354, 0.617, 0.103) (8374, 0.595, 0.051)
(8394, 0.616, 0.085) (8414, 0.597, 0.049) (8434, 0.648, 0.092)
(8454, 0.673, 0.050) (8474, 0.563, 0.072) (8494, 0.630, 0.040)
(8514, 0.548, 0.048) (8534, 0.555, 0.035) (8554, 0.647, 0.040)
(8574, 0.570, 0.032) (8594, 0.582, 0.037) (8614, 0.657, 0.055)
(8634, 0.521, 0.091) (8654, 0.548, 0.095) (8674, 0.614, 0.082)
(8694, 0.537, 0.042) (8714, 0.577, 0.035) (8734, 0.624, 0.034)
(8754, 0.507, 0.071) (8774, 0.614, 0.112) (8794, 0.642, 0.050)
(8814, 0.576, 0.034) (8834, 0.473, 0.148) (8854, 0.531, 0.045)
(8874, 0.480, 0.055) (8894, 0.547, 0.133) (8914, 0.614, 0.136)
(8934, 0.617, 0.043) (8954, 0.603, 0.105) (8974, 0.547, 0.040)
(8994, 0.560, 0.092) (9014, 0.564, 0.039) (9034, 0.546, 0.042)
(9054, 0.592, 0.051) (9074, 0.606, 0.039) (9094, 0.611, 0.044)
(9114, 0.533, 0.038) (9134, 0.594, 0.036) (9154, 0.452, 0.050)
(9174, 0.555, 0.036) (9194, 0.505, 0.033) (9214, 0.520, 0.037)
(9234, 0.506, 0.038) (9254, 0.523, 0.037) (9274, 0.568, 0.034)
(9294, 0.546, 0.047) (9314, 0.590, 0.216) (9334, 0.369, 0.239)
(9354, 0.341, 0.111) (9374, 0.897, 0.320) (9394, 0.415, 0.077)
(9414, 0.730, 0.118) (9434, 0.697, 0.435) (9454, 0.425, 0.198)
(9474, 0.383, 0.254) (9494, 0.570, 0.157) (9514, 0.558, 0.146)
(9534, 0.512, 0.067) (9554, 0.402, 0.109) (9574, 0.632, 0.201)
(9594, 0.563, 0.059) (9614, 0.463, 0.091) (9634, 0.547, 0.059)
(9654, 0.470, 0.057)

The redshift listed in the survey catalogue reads 0.119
